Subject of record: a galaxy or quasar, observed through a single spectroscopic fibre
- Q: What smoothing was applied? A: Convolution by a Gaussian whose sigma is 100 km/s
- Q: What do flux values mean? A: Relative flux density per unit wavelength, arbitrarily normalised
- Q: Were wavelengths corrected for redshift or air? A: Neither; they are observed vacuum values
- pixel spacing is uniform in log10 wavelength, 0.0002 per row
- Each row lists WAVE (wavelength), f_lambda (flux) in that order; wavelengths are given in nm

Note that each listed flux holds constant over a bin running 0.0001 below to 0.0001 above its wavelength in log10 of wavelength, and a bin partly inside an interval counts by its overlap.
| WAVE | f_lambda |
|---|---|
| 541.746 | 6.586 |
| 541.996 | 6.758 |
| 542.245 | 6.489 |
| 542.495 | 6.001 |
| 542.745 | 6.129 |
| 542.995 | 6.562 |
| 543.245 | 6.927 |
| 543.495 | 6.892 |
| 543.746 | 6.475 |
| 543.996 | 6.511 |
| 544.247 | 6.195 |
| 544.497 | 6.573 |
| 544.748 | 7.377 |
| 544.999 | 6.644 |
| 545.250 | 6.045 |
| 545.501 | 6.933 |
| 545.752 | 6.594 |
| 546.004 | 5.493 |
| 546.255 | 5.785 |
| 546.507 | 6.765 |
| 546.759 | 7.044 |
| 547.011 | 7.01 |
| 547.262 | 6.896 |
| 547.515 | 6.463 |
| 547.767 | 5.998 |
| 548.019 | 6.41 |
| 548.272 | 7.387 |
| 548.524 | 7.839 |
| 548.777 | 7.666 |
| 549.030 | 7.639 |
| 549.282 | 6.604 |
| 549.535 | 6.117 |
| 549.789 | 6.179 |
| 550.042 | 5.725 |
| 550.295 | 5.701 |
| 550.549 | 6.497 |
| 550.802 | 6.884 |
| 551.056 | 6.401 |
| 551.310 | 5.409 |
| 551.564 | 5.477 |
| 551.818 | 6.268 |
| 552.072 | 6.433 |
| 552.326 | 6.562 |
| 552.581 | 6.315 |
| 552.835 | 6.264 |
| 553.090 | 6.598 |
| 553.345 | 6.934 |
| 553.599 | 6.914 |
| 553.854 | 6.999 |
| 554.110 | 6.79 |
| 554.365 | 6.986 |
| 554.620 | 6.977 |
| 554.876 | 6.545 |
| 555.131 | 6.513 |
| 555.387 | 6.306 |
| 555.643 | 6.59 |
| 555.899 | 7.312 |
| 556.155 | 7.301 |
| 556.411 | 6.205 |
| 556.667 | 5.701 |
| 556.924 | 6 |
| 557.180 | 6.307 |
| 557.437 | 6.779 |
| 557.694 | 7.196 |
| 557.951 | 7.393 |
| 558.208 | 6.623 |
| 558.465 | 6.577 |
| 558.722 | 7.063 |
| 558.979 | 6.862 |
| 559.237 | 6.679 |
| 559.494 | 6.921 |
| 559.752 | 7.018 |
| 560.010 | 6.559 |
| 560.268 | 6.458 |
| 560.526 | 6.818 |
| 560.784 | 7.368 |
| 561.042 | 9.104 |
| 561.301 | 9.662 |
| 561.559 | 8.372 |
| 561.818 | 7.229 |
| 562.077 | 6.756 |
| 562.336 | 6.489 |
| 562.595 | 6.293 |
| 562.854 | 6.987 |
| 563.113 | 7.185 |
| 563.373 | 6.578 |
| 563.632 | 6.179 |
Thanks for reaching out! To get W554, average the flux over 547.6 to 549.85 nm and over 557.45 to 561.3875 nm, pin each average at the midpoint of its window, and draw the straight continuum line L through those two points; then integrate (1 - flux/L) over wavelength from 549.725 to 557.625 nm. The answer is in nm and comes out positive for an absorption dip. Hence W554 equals 0.64 nm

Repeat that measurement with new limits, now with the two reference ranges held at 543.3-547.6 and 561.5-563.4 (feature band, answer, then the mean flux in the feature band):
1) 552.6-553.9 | 0.01 nm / 6.69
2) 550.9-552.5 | 0.14 nm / 6.11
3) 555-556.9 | 0.08 nm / 6.53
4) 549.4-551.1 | 0.12 nm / 6.21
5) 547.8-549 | -0.11 nm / 7.25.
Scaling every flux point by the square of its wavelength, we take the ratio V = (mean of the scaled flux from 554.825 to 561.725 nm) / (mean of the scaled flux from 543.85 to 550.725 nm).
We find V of 1.1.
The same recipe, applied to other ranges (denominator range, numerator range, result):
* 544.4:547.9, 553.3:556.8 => 1.06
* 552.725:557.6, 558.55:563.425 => 1.11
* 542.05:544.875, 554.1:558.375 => 1.07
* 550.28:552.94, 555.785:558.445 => 1.09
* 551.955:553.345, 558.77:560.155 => 1.08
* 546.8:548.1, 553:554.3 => 1.06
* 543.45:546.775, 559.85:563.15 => 1.20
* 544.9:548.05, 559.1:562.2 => 1.21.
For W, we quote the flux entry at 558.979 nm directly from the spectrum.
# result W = 6.862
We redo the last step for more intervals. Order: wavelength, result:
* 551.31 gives 5.409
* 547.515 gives 6.463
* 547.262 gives 6.896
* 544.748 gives 7.377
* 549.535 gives 6.117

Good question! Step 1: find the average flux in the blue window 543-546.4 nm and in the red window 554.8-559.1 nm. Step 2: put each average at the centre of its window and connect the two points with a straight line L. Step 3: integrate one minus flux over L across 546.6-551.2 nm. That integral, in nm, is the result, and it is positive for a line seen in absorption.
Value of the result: -0.093 nm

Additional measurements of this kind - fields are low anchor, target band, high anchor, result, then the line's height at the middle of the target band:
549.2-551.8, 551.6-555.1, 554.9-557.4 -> -0.18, 6.29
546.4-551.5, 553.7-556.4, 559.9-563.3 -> 0.06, 6.96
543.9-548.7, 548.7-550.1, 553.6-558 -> 0.00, 6.66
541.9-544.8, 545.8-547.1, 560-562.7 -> 0.06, 6.7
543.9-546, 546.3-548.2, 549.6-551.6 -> -0.09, 6.35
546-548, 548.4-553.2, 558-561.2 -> 0.15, 6.65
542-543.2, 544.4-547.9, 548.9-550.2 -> -0.07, 6.41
